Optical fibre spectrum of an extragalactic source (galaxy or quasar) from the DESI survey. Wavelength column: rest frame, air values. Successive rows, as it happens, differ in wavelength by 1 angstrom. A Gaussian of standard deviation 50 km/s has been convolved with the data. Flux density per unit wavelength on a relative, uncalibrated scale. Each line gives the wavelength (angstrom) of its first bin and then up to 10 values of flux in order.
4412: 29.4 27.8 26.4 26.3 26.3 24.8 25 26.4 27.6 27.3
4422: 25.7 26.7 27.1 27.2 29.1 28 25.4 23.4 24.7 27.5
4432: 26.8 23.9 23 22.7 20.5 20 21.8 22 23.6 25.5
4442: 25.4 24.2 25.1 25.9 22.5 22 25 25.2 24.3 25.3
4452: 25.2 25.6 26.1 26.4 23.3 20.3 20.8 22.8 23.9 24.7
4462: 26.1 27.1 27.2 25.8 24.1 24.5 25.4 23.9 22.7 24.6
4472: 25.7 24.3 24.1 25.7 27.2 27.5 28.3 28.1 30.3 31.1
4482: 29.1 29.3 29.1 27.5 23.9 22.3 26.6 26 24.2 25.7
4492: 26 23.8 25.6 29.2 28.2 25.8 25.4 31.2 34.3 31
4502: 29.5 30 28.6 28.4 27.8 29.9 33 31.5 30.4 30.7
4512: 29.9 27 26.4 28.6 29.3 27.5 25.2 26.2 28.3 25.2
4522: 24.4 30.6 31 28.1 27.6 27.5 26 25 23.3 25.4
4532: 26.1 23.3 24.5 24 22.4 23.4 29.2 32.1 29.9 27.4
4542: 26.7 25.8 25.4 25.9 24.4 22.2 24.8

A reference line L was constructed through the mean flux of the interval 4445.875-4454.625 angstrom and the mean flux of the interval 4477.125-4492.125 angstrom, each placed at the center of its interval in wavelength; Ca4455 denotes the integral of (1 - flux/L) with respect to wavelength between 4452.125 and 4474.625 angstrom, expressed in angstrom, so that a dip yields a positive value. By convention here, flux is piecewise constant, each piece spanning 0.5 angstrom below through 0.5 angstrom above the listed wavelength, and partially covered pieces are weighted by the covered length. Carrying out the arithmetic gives 1.0 angstrom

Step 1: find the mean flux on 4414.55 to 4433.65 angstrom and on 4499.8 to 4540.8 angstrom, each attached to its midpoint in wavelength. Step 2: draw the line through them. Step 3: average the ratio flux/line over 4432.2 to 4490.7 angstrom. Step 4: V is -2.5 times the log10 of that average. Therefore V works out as 0.079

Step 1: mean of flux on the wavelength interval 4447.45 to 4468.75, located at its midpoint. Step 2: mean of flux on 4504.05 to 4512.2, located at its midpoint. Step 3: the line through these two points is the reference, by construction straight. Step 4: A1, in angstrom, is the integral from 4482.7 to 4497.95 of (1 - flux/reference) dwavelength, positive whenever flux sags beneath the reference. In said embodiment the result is 1.1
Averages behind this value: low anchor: 24.7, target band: 26.1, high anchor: 30.1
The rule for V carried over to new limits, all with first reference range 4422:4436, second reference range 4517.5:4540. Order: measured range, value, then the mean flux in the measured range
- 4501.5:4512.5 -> -0.15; 30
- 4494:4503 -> -0.12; 29.2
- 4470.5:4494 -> -0.02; 26.5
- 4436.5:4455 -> 0.07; 24.2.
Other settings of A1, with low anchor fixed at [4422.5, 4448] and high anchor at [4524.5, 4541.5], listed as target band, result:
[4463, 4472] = 0.1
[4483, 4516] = -3.1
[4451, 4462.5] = 0.4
